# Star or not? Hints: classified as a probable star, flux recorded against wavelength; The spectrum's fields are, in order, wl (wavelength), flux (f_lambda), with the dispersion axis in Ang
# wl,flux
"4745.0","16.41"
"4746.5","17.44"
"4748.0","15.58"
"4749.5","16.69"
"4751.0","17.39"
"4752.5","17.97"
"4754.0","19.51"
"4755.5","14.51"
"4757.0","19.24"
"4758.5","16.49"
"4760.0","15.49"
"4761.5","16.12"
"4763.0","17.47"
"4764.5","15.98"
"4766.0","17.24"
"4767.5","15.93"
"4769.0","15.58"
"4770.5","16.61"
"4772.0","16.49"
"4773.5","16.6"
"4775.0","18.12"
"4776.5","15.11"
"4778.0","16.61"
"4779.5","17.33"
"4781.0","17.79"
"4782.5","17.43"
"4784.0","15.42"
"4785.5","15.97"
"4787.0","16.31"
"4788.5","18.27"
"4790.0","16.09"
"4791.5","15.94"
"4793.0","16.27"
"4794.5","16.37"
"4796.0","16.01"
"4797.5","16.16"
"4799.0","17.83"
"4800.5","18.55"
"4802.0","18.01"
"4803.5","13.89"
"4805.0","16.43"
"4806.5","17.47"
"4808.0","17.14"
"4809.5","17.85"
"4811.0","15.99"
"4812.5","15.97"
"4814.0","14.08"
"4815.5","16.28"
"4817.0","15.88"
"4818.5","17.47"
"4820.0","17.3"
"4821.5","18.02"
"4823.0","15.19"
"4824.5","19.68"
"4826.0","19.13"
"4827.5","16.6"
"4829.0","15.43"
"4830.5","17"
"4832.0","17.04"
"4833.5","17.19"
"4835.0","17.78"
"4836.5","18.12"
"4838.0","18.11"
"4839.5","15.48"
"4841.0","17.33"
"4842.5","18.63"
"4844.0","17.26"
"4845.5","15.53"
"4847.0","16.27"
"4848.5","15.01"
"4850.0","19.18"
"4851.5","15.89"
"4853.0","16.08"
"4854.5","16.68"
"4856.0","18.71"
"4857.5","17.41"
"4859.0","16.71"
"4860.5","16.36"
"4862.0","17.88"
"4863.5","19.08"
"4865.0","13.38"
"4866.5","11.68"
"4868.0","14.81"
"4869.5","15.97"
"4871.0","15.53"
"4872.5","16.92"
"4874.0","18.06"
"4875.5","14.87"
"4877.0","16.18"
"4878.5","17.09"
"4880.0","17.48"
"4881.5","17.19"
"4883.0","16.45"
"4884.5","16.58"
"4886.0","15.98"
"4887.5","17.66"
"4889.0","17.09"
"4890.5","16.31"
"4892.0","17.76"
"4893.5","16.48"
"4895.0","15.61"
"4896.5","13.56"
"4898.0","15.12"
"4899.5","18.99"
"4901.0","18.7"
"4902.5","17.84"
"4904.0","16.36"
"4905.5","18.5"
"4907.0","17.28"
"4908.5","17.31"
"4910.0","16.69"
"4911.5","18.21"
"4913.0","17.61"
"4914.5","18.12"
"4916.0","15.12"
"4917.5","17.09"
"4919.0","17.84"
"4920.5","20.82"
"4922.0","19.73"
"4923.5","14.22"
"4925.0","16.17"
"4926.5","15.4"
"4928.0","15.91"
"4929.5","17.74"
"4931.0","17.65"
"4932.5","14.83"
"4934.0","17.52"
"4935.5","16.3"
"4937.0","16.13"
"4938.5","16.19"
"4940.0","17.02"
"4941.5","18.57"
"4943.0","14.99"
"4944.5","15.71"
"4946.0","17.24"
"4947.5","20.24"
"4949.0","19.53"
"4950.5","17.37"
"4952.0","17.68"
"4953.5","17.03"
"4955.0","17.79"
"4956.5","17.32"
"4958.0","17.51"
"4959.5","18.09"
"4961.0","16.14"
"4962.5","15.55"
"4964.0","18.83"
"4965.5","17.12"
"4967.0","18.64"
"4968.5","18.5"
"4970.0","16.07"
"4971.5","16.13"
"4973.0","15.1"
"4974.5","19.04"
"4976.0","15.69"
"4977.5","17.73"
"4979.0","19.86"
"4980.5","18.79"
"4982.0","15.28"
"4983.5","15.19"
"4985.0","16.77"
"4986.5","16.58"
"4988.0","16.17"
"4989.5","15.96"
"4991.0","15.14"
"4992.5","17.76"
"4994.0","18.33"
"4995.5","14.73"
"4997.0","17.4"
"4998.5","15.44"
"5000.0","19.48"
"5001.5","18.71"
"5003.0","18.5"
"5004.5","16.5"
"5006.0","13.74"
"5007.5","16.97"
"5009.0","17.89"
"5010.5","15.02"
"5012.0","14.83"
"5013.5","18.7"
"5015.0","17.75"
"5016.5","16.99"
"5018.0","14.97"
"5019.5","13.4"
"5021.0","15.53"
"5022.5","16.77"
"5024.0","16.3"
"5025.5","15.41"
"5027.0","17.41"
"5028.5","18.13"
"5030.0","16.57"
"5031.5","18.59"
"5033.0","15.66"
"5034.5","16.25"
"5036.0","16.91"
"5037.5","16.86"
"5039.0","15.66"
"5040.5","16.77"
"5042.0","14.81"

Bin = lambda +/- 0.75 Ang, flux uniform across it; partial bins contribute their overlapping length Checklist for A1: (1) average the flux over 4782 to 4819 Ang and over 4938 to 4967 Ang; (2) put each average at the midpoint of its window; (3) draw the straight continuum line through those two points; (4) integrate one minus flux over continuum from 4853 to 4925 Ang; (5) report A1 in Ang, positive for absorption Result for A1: 0.9 Ang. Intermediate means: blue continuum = 16.5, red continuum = 17.4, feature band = 16.8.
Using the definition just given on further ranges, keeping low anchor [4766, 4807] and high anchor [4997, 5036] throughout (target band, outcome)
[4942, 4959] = -0.9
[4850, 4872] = 0.5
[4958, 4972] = -0.5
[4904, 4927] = -1.0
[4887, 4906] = -0.3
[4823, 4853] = -0.9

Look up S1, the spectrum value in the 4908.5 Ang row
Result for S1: 17.31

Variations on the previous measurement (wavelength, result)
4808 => 17.14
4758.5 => 16.49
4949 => 19.53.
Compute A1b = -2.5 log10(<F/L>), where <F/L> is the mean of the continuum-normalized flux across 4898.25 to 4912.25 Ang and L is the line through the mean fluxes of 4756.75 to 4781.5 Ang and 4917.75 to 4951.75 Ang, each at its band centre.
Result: -0.04 mag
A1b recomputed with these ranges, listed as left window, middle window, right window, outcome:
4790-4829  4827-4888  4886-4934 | 0.015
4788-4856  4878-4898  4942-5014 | 0.029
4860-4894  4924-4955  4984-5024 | -0.033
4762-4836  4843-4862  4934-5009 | 0.001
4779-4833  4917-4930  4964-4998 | -0.021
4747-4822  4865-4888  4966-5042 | 0.042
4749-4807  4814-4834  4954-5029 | -0.015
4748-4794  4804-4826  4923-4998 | -0.003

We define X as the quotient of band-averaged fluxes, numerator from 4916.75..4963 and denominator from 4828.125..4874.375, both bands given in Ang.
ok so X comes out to 1.03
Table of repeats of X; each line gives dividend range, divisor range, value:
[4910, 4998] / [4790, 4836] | 1.02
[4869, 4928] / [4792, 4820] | 1.02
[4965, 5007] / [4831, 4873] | 1.02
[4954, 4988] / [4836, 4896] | 1.03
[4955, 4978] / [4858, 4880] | 1.07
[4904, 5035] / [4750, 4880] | 1.02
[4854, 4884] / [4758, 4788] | 0.99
